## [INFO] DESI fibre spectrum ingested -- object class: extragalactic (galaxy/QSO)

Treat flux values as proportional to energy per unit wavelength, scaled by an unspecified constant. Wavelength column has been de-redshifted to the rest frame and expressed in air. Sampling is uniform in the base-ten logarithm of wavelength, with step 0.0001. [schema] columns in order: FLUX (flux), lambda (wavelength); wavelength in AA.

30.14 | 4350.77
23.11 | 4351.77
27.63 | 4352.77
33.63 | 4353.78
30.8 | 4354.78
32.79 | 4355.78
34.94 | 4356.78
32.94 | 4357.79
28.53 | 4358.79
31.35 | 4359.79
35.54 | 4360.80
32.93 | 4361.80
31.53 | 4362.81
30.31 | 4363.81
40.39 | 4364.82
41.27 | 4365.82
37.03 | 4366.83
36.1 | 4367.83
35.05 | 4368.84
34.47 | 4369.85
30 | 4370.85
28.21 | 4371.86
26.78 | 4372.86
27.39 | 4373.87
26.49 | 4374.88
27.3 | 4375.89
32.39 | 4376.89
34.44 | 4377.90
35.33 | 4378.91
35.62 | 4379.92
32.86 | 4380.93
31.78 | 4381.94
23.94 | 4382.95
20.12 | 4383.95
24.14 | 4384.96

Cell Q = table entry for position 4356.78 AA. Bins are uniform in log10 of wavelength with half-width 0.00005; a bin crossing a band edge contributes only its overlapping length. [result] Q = 34.94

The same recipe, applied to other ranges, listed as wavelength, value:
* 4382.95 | 23.94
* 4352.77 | 27.63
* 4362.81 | 31.53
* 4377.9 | 34.44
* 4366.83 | 37.03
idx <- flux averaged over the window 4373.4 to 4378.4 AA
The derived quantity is 29.6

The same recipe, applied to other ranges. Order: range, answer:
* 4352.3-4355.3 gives 30.7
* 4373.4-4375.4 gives 26.9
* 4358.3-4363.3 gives 32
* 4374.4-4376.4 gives 27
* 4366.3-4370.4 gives 35.6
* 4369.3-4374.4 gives 29.4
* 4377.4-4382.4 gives 34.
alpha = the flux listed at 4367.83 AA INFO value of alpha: 36.1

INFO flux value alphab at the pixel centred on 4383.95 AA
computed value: 20.12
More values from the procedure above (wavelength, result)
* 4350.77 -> 30.14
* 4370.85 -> 30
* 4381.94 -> 31.78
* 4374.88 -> 26.49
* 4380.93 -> 32.86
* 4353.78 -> 33.63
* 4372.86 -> 26.78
